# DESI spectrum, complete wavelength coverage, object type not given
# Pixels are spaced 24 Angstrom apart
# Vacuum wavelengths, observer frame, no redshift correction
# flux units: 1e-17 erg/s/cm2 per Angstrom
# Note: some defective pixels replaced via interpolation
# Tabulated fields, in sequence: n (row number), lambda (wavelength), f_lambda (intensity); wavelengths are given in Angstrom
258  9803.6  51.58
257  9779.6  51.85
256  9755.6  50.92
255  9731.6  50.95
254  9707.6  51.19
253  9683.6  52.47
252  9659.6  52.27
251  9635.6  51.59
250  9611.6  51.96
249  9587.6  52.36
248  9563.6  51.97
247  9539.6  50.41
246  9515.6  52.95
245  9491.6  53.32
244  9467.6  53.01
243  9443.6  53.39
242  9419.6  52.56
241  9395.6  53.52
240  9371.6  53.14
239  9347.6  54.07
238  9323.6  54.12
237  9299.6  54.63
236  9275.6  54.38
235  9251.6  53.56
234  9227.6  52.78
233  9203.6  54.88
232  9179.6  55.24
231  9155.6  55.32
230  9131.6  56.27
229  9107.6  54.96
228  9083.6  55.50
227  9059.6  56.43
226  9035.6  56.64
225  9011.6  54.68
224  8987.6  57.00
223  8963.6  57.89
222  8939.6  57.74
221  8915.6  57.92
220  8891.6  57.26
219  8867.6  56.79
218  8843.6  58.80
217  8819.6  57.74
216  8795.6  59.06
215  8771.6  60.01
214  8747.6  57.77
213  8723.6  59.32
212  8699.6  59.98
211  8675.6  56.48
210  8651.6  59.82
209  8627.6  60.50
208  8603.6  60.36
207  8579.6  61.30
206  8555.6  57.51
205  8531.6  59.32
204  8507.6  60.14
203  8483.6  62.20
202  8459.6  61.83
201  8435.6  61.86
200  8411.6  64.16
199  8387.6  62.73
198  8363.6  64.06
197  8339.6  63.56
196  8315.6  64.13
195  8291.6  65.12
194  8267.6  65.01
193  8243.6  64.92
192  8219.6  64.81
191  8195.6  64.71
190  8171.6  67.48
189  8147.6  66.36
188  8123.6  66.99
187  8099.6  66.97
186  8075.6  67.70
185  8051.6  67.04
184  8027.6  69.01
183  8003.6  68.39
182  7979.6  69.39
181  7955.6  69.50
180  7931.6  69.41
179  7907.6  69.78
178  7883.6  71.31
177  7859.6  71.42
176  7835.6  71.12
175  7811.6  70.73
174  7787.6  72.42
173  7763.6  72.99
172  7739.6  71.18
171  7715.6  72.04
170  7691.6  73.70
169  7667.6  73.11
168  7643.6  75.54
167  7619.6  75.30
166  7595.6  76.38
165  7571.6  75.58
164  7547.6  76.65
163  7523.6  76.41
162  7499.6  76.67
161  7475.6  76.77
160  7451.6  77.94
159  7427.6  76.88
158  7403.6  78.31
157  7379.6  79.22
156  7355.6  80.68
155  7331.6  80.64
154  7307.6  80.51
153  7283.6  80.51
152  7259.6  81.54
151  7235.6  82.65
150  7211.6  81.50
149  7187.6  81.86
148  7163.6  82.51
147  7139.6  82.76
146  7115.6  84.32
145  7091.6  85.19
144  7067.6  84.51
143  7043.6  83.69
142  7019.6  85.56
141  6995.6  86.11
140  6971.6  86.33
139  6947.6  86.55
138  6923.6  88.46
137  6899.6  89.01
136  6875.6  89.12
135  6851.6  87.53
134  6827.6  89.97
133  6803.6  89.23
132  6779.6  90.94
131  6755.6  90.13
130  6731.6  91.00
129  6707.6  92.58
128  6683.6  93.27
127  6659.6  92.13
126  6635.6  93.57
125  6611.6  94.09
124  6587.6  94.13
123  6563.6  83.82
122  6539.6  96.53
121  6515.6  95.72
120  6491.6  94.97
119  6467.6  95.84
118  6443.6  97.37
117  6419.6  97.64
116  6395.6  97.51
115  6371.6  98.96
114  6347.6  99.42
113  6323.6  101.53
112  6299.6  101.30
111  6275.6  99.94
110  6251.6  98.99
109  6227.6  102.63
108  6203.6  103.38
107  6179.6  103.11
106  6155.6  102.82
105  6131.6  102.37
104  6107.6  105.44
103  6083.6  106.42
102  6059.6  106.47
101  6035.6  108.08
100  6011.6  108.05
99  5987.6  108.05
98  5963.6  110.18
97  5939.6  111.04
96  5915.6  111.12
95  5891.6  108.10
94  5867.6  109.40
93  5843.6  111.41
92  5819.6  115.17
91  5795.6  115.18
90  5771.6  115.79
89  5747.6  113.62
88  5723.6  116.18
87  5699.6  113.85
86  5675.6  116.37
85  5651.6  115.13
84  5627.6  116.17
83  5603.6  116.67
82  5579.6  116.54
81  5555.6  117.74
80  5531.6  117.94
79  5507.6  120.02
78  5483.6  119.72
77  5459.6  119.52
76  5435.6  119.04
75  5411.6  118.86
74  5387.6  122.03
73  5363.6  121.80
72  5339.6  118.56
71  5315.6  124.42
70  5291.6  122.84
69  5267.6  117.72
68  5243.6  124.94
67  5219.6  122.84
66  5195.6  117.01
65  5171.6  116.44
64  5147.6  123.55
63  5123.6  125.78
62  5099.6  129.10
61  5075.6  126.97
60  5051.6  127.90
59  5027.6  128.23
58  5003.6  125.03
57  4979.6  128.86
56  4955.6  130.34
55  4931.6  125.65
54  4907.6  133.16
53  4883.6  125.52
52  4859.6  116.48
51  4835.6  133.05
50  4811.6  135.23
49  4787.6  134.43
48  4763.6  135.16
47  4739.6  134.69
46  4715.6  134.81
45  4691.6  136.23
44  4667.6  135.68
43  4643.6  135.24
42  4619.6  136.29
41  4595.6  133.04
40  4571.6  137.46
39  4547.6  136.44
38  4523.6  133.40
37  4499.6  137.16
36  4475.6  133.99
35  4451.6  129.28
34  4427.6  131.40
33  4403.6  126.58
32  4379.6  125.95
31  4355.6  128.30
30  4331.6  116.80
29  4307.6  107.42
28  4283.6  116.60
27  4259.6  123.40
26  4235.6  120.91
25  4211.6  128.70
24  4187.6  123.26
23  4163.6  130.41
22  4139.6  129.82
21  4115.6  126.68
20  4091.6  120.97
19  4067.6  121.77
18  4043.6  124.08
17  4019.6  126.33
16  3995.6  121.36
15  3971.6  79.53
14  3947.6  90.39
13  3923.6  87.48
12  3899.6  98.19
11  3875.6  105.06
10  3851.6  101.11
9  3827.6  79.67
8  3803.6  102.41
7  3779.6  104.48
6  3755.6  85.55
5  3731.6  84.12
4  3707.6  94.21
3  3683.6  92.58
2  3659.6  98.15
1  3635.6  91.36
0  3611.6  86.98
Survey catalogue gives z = 0.000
